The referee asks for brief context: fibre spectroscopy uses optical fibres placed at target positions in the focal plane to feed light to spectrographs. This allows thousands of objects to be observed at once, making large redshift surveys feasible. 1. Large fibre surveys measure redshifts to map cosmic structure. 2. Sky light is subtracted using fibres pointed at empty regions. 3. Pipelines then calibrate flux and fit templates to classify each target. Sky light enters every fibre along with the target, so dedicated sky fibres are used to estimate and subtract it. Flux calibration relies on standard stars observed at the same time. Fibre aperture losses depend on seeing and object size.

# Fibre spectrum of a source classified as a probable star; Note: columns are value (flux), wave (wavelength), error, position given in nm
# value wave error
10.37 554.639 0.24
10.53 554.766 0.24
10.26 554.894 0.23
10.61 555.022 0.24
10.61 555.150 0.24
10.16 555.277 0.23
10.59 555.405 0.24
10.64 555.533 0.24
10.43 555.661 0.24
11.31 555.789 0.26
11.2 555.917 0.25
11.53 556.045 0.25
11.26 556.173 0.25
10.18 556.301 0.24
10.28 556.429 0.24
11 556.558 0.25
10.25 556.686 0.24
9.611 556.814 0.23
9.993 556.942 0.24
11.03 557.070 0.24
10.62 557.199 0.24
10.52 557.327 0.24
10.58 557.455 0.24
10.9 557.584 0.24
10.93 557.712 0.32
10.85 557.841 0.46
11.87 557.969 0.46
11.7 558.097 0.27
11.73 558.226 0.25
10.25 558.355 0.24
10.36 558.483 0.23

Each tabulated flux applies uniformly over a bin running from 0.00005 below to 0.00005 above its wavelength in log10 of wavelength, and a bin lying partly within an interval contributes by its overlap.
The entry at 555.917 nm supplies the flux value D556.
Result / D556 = 11.2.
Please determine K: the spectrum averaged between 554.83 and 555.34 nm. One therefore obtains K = 10.4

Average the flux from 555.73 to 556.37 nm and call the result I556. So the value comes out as 11.1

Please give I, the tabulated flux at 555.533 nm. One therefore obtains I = 10.64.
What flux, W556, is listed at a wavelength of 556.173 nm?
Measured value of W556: 11.26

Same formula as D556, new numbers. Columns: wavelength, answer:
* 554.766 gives 10.53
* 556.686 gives 10.25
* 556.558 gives 11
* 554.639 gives 10.37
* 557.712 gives 10.93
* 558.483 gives 10.36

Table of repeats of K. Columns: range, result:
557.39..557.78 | 10.8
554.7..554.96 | 10.4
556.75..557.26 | 10.3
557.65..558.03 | 11.2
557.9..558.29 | 11.8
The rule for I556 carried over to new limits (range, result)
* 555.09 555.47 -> 10.5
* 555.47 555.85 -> 10.8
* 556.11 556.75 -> 10.6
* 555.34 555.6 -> 10.6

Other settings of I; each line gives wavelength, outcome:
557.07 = 11.03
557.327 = 10.52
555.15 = 10.61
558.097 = 11.7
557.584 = 10.9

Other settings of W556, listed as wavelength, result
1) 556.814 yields 9.611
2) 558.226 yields 11.73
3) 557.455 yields 10.58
